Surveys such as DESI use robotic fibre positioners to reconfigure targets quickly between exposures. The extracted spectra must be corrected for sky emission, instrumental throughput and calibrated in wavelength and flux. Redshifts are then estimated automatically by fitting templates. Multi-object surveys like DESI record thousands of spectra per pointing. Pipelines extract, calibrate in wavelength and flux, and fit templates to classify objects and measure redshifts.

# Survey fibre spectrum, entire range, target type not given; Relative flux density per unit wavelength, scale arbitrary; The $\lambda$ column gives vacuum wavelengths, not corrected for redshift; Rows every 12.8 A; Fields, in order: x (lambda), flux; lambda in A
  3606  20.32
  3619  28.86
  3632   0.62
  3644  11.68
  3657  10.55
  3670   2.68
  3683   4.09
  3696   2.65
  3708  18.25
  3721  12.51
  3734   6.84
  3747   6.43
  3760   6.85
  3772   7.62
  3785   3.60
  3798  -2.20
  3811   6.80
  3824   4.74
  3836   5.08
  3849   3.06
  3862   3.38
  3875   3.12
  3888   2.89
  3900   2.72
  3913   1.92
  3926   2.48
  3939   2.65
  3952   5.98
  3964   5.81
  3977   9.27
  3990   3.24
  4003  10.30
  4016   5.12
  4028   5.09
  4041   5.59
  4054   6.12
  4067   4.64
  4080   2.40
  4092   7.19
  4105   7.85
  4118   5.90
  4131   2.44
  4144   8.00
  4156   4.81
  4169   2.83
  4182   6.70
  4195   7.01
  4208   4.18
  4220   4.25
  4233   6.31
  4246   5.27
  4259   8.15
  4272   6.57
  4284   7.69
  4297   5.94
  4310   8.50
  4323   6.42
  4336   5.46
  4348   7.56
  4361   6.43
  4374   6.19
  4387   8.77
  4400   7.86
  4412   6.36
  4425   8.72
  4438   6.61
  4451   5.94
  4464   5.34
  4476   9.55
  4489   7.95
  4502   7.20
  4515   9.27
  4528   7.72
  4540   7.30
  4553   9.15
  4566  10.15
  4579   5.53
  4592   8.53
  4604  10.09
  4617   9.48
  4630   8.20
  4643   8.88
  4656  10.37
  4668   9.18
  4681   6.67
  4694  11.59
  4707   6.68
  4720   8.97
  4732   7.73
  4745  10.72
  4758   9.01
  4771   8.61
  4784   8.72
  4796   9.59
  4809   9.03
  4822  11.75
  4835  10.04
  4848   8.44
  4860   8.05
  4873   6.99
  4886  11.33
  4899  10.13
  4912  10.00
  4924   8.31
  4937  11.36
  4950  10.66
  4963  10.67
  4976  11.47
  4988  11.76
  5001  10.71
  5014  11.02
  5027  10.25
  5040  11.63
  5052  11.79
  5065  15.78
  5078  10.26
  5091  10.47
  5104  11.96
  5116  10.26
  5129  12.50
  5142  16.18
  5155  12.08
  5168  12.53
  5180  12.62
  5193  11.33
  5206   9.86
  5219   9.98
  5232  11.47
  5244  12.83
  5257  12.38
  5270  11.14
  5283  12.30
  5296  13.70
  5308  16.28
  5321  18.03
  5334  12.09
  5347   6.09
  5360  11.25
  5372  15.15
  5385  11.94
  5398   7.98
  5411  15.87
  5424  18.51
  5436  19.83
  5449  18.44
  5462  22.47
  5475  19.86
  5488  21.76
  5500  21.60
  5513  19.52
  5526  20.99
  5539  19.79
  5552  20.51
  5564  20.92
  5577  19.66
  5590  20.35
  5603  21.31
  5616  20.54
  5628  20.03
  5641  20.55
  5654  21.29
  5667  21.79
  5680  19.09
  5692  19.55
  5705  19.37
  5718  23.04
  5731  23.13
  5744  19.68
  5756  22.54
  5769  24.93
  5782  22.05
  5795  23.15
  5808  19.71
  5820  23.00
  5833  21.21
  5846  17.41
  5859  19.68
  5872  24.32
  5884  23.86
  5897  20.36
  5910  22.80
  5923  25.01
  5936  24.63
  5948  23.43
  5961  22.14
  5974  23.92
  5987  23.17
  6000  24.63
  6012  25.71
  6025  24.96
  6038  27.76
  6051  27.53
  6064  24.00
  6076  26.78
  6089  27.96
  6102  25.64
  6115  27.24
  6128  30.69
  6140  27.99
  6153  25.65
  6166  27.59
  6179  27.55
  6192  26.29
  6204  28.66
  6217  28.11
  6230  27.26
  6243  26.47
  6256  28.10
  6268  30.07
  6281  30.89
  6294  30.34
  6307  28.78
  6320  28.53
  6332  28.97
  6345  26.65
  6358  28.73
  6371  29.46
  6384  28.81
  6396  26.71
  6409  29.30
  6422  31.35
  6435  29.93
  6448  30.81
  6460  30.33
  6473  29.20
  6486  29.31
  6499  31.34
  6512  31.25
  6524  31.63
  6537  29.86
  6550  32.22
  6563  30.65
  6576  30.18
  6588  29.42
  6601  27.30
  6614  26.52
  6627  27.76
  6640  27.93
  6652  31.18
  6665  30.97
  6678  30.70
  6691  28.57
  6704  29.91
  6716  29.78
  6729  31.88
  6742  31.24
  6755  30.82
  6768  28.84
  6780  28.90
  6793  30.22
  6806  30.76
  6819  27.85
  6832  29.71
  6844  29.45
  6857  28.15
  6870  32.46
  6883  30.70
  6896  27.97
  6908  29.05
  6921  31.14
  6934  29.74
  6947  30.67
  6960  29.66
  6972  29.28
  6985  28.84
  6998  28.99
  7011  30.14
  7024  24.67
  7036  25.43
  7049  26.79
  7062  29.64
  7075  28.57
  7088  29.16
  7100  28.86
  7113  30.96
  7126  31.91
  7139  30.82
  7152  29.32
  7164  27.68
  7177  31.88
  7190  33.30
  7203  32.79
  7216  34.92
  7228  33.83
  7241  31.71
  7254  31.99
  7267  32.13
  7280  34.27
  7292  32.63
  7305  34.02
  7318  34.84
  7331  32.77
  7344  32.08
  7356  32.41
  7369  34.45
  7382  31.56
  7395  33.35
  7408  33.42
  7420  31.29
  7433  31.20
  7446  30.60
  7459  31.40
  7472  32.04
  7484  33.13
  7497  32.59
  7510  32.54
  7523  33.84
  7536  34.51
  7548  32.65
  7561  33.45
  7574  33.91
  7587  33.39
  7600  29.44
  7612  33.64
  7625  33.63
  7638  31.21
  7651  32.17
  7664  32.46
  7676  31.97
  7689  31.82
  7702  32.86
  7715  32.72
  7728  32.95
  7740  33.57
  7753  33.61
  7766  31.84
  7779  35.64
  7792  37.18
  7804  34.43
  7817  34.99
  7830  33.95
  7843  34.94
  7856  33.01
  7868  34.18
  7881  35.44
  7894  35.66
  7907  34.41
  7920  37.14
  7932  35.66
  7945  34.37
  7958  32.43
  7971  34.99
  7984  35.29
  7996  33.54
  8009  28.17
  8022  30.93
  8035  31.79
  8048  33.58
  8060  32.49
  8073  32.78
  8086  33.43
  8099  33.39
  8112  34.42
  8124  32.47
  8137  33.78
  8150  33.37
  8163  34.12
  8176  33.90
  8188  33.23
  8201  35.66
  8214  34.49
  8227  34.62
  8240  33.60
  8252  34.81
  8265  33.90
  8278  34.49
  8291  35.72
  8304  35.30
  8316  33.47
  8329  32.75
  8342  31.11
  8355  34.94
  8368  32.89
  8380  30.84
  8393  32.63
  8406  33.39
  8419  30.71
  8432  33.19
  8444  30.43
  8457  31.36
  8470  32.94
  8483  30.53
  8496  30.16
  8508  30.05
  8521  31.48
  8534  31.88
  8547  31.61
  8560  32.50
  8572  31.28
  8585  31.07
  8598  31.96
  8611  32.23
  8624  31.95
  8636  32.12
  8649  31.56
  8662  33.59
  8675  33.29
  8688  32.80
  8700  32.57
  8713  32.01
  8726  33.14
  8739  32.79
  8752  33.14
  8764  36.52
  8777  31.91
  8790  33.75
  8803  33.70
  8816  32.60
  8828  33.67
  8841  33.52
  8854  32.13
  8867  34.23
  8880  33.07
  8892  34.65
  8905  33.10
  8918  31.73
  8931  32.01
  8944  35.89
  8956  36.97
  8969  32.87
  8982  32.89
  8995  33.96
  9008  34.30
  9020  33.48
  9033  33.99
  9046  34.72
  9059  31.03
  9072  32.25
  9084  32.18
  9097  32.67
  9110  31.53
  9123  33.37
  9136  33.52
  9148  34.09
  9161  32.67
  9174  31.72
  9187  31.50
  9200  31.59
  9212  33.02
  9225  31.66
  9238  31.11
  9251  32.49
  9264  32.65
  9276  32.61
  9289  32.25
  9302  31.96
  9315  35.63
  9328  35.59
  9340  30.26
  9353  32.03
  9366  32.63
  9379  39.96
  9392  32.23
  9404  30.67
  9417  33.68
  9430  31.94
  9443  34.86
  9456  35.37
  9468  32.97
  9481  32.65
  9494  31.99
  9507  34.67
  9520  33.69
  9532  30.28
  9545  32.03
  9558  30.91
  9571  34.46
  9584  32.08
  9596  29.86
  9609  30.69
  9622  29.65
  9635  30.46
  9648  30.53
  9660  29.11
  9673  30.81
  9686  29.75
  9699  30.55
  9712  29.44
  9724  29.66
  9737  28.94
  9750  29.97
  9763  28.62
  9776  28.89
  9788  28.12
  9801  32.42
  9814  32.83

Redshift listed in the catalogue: 0.359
